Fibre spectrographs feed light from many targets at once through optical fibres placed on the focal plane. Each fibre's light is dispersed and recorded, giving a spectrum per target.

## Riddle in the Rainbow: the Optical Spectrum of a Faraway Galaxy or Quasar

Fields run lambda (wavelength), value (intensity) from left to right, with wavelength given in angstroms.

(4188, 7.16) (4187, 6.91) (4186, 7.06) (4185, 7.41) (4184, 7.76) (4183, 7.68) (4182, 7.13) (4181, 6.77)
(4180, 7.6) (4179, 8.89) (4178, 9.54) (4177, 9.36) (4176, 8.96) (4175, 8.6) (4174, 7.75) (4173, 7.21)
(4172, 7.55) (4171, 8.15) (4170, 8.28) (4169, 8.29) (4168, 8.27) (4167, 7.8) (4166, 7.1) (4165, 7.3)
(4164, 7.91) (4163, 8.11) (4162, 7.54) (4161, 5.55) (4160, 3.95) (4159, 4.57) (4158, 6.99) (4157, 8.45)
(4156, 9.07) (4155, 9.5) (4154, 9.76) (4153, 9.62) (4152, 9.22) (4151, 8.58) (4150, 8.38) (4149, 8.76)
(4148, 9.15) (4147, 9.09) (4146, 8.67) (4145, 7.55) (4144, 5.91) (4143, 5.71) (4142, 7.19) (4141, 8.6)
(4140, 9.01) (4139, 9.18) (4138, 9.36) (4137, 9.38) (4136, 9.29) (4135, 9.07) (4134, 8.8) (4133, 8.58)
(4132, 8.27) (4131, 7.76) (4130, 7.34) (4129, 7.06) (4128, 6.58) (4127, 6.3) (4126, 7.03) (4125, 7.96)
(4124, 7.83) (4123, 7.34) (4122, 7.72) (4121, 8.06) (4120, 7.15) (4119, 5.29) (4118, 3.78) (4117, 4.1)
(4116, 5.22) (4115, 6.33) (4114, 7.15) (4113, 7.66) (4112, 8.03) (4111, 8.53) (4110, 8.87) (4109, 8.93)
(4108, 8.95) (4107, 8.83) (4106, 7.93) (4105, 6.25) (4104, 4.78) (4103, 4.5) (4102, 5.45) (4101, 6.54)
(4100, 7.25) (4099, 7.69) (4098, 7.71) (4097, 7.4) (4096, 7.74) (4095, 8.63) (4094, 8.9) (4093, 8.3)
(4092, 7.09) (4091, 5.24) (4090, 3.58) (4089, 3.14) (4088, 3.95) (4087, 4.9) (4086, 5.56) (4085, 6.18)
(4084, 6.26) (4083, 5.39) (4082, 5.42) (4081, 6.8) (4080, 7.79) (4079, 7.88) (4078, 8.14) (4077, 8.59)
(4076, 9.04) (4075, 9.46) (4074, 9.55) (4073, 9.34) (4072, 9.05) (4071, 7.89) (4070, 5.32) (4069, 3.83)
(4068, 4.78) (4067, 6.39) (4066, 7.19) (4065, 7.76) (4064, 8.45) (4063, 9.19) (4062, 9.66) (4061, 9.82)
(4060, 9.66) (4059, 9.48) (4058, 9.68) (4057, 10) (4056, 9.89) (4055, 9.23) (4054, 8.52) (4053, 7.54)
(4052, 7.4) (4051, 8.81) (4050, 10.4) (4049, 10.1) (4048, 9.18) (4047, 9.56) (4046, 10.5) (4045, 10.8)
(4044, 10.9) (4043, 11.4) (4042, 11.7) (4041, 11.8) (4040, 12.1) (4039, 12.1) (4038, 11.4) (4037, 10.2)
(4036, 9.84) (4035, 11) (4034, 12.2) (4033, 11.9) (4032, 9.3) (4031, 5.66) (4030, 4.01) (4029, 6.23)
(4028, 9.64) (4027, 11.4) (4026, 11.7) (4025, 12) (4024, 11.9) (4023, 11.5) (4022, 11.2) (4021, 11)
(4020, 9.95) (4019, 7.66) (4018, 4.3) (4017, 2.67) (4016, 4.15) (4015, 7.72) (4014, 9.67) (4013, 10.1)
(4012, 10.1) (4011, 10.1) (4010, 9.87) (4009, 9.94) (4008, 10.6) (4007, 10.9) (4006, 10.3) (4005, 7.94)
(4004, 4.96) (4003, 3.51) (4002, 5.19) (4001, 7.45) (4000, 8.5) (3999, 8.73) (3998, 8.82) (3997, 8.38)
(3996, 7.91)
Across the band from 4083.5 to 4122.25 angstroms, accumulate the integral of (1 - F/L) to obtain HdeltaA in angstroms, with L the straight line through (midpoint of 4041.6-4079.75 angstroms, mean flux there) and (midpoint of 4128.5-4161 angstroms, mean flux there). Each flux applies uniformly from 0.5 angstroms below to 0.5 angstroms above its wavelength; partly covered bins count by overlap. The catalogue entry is 8.4 angstroms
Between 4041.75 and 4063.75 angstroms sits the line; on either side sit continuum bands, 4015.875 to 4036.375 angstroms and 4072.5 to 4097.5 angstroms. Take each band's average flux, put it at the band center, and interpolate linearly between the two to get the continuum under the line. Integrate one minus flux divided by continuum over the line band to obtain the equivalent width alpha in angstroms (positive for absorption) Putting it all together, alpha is -4.1 angstroms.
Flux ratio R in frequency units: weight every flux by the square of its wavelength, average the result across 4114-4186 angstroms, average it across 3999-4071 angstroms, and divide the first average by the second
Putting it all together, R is 0.9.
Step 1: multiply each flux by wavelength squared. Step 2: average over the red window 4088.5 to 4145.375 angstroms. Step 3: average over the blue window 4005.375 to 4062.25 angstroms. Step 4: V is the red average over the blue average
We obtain 0.78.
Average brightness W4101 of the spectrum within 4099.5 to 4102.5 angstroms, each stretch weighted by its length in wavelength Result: 6.41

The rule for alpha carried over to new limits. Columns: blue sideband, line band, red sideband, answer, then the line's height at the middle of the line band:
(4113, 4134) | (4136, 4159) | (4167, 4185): -3.1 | 7.44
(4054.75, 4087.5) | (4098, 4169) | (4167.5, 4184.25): 3.7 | 7.98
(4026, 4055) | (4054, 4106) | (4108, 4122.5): 6.6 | 8.34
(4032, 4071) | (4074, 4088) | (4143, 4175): 3.1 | 9.01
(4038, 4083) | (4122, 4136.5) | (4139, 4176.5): 0.7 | 8.2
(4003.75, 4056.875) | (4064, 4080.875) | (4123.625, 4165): 2.5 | 8.96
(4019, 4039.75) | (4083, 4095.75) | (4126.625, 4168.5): 4.3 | 9.05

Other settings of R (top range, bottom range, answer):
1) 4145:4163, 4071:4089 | 1.16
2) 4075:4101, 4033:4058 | 0.67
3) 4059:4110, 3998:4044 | 0.80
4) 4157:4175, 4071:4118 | 1.07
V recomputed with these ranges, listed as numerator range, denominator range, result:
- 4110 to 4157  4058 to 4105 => 1.13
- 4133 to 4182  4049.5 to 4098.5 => 1.11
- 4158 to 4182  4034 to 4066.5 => 0.81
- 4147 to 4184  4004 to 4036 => 0.93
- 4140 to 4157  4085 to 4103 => 1.36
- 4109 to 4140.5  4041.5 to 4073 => 0.89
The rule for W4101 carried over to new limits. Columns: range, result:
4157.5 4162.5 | 5.72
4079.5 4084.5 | 6.33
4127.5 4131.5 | 7.19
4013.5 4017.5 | 6.05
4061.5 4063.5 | 9.43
